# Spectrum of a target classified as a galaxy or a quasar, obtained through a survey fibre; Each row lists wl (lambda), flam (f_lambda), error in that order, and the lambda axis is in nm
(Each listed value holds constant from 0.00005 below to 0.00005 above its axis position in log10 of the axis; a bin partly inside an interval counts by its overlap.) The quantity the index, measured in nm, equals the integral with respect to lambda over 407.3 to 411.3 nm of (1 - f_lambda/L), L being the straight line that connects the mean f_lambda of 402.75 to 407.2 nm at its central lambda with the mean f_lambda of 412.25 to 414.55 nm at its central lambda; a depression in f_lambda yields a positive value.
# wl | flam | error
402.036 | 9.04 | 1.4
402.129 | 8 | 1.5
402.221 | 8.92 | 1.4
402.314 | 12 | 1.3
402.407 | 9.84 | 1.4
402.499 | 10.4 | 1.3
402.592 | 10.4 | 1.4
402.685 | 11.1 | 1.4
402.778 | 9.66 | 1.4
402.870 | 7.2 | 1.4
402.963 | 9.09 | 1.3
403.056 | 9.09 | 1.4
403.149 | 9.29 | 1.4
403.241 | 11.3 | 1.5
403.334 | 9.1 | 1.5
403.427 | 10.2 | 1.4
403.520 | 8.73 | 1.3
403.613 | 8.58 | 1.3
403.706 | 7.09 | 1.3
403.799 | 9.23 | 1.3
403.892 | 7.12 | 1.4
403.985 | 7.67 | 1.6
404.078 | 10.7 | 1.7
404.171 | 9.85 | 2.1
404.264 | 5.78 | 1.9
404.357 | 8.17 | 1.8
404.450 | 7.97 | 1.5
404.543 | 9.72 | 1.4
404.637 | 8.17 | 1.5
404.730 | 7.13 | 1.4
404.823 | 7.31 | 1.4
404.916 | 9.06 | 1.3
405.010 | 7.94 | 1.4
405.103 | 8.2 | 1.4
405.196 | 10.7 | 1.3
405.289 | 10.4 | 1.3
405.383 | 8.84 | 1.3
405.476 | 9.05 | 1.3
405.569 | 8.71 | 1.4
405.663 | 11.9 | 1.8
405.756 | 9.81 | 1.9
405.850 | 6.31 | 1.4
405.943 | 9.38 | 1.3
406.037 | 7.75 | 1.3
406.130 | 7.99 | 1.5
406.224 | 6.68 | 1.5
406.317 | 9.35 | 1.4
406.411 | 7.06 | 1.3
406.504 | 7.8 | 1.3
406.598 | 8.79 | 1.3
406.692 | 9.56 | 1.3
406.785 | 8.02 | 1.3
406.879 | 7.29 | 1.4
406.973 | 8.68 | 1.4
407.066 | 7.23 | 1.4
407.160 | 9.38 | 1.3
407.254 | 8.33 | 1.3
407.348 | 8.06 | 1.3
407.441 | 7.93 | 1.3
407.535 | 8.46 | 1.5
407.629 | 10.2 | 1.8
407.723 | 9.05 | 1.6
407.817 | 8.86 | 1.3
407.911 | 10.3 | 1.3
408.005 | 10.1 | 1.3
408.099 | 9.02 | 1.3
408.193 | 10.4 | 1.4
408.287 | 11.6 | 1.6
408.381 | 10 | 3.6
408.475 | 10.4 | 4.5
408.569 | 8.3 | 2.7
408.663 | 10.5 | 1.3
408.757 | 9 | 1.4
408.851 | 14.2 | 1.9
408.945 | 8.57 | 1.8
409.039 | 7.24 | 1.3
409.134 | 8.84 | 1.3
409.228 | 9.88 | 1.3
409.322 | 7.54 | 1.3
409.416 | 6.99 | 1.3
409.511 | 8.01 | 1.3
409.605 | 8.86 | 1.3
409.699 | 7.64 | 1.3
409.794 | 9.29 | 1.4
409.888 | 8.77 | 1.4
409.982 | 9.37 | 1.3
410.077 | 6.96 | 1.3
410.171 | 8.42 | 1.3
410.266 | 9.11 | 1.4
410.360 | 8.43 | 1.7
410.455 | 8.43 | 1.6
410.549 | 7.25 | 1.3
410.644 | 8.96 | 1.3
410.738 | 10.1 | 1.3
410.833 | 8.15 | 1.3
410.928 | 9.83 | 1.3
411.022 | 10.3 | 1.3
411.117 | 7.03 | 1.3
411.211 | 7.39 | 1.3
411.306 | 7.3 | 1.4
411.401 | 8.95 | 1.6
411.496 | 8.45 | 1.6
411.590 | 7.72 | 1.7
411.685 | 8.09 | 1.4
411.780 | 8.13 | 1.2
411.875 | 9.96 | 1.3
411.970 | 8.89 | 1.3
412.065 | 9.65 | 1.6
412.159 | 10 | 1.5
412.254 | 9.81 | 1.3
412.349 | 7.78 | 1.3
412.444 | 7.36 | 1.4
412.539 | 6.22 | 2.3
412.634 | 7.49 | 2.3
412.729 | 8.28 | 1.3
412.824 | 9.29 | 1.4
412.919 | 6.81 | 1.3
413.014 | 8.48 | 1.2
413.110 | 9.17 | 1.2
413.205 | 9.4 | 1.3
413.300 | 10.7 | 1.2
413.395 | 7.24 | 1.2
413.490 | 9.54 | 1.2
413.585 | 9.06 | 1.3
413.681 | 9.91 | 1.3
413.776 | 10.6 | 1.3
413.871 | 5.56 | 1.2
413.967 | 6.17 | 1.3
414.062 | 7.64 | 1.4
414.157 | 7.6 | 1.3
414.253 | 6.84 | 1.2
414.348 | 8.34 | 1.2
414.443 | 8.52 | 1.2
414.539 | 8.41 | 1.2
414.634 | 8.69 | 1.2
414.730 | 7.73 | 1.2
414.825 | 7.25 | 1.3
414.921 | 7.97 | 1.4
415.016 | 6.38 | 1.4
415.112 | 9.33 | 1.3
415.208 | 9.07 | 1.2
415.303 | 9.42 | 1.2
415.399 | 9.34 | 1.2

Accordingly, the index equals -0.27 nm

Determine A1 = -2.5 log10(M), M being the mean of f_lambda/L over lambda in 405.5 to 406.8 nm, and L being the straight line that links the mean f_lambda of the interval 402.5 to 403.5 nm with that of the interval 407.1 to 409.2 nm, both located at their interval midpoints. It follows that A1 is 0.12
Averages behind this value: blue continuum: 9.65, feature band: 8.53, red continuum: 9.48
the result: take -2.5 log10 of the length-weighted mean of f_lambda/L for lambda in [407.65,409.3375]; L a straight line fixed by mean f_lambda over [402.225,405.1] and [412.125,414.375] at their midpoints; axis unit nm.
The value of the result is -0.13 mag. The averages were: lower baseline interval 8.95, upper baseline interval 8.29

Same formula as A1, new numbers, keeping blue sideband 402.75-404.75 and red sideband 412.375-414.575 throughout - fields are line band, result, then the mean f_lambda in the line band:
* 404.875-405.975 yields -0.072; 9.19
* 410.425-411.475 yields -0.025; 8.52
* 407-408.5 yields -0.101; 9.31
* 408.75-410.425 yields -0.041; 8.72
